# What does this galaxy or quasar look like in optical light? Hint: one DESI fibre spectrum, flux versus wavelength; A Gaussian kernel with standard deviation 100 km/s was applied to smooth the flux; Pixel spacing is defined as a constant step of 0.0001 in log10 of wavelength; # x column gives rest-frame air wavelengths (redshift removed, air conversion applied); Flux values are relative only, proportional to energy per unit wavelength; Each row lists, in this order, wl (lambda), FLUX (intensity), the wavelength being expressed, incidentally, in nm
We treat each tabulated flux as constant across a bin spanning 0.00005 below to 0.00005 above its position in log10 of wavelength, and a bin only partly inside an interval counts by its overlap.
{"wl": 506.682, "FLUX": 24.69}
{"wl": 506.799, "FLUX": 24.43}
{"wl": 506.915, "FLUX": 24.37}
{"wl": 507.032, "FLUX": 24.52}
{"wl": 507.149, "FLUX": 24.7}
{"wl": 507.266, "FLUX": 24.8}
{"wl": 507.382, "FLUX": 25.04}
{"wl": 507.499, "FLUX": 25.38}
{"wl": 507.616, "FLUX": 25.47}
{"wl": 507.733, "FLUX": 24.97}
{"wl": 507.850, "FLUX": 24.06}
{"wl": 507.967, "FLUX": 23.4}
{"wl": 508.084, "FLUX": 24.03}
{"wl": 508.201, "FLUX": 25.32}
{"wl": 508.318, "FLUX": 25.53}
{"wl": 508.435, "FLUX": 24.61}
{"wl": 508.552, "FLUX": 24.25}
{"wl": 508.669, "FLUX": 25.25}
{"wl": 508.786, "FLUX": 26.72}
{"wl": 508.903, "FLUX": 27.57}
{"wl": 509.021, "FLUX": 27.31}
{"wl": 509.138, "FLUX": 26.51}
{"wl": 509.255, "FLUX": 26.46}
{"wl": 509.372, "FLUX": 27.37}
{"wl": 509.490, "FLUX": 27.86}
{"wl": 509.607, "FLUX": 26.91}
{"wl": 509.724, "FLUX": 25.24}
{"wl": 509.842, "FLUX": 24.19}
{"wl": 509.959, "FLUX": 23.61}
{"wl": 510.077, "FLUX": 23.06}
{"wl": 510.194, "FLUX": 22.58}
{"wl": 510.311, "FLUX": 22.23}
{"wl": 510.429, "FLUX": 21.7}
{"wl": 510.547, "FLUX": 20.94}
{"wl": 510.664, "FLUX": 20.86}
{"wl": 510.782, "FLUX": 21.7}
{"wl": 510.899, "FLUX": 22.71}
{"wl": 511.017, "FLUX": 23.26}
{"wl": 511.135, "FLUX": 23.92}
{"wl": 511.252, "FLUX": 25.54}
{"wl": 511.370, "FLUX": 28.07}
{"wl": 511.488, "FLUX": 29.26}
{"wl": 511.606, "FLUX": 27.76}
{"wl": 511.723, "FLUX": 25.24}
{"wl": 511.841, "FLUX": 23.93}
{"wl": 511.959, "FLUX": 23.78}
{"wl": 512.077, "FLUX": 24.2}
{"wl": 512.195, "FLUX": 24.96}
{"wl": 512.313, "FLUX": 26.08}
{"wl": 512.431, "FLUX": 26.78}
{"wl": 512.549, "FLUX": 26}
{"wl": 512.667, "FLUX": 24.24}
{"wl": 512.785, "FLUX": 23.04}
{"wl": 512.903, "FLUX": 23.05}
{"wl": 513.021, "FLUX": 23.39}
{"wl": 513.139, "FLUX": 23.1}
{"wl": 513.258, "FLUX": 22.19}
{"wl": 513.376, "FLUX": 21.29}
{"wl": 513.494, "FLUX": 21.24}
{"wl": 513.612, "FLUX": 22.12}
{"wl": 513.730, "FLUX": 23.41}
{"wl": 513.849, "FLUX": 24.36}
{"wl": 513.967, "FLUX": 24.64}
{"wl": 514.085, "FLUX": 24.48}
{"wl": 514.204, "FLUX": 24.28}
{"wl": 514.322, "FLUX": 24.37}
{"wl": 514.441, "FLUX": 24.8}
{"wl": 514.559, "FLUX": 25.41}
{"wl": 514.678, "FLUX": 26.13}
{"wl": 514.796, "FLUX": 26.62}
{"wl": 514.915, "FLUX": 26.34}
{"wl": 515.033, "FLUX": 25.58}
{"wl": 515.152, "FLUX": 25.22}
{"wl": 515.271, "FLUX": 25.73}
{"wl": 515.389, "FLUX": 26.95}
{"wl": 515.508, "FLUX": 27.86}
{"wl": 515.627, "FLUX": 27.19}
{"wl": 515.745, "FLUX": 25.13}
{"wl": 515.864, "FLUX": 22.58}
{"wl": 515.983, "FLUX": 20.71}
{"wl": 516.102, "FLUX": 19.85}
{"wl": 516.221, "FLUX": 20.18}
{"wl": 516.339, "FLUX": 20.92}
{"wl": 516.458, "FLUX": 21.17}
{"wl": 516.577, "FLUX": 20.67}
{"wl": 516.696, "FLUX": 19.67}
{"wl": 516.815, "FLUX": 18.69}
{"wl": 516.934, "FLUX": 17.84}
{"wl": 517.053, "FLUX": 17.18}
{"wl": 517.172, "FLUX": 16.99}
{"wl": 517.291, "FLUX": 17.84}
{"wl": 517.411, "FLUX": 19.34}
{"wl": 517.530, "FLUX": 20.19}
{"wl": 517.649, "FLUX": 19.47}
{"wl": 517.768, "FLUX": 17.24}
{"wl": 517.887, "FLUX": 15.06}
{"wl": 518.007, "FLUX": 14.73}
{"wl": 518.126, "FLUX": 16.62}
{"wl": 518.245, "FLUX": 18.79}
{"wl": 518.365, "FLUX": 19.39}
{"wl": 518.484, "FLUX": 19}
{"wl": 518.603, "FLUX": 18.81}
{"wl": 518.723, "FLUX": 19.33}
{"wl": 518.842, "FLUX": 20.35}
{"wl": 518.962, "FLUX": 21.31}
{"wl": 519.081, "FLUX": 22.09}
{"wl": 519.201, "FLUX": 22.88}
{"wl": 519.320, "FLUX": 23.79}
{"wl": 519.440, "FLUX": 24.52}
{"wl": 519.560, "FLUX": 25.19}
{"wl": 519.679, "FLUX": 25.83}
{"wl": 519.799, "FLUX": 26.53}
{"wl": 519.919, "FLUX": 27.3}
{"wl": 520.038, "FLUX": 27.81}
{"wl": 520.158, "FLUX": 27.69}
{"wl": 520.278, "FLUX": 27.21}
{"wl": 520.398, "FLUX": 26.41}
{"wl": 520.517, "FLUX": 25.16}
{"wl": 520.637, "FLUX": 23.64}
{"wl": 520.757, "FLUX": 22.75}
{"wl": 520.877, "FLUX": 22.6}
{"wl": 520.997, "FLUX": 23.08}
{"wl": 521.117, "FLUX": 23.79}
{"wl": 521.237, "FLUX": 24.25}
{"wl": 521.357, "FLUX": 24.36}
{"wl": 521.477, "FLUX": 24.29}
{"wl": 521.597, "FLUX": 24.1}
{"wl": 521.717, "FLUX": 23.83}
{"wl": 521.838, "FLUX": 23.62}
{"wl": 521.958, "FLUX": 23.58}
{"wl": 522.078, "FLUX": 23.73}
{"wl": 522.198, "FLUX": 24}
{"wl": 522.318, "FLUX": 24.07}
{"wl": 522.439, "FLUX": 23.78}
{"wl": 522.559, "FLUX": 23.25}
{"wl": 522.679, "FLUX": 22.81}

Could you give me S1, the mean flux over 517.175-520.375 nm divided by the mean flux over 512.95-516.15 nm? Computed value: 0.9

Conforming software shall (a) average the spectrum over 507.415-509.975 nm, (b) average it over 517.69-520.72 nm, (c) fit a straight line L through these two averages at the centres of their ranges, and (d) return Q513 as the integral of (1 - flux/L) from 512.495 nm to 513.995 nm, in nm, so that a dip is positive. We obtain 0.059 nm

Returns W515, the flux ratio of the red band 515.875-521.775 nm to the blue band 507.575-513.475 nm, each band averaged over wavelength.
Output 0.9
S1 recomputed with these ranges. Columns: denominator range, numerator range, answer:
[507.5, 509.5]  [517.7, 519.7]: 0.79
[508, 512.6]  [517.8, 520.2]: 0.87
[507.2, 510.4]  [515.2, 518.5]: 0.81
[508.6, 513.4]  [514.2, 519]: 0.86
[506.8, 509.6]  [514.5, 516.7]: 0.94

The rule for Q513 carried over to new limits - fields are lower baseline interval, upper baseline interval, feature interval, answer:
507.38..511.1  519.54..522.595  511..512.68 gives -0.072 nm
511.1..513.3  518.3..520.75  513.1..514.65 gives 0.071 nm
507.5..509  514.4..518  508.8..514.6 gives -0.180 nm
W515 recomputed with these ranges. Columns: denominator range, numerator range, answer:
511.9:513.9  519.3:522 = 1.05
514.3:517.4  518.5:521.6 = 1.06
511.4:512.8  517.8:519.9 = 0.82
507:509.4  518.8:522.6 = 0.96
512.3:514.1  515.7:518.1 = 0.81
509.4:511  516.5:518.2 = 0.77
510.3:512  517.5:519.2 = 0.78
